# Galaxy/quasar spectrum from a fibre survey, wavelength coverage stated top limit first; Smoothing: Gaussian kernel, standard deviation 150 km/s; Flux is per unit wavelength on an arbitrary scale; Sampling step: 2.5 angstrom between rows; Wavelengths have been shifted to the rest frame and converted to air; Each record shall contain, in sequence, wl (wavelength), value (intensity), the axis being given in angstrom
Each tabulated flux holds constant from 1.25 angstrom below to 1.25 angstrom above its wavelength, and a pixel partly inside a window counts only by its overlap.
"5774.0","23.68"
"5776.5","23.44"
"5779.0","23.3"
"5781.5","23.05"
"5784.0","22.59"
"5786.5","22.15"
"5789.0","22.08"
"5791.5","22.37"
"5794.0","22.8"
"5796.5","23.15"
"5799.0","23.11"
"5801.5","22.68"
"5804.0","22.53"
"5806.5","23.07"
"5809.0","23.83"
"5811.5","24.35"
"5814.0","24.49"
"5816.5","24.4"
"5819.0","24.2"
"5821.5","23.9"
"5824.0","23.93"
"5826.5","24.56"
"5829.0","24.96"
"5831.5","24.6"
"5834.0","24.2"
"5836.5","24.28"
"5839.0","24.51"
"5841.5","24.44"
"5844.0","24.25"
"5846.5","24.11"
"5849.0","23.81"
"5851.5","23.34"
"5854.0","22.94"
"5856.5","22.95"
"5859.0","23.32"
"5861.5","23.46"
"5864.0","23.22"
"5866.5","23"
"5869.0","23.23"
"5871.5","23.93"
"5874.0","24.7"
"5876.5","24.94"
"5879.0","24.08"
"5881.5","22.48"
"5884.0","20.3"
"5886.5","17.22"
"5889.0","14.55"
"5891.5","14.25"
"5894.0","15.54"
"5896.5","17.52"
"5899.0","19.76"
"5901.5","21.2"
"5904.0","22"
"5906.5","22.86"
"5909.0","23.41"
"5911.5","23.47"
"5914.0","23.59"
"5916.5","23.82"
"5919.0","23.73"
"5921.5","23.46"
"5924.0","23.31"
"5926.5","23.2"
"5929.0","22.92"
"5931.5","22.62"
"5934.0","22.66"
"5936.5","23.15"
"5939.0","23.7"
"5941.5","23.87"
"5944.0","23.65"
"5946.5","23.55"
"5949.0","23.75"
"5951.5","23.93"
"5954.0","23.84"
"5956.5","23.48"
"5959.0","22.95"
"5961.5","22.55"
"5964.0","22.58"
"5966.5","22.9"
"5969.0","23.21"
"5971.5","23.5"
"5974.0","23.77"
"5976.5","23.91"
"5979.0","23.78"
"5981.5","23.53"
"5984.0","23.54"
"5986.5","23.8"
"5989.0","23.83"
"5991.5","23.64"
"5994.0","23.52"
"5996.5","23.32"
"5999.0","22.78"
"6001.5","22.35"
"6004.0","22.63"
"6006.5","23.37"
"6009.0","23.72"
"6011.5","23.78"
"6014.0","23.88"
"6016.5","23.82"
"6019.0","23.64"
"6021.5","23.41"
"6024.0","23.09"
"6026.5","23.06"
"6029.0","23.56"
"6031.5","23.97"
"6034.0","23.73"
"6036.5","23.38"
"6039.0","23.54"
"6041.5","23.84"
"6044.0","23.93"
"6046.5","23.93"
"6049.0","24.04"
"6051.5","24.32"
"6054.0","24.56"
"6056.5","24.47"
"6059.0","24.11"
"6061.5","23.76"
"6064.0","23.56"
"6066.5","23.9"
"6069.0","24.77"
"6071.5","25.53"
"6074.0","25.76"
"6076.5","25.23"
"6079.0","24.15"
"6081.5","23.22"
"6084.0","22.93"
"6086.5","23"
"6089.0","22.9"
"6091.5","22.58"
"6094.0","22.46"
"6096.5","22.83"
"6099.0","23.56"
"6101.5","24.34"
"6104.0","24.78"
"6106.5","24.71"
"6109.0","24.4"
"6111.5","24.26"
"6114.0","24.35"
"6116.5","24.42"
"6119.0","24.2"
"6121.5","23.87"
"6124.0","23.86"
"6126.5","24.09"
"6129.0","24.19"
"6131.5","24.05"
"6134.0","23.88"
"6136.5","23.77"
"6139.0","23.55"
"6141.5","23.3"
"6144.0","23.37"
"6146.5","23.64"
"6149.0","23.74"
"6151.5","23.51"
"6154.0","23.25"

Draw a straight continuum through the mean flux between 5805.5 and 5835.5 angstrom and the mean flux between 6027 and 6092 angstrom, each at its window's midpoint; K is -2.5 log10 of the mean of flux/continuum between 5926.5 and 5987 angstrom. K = 0.03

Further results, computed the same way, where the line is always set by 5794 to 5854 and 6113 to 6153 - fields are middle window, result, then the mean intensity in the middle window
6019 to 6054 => 0.01 mag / 23.7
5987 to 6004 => 0.03 mag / 23.2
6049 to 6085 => -0.02 mag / 24.3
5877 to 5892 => 0.23 mag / 19.3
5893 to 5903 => 0.27 mag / 18.7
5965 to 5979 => 0.02 mag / 23.5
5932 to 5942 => 0.03 mag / 23.3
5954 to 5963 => 0.04 mag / 23.1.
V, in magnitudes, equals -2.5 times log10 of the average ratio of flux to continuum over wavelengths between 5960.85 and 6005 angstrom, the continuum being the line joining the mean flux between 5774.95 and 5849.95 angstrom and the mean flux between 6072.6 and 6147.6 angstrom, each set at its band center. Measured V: 0.02 mag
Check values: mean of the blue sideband 23.6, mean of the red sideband 23.9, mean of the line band 23.3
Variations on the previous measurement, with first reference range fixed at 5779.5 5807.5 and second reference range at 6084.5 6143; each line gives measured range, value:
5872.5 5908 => 0.14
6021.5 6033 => 0.00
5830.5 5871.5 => -0.04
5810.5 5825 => -0.07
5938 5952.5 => -0.02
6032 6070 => -0.02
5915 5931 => -0.01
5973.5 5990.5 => -0.02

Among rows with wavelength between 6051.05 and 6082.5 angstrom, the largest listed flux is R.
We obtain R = 25.76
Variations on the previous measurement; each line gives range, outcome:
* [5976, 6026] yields 23.91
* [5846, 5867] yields 24.11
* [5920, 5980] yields 23.93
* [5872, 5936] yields 24.94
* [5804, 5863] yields 24.96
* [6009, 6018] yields 23.88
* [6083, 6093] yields 23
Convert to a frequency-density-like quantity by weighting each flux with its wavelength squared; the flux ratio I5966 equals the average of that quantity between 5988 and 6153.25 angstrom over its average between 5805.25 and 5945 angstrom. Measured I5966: 1.1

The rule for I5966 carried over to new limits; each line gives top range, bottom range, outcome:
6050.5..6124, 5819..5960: 1.13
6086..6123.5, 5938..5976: 1.07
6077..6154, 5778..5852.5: 1.11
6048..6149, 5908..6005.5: 1.08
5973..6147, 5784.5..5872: 1.09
